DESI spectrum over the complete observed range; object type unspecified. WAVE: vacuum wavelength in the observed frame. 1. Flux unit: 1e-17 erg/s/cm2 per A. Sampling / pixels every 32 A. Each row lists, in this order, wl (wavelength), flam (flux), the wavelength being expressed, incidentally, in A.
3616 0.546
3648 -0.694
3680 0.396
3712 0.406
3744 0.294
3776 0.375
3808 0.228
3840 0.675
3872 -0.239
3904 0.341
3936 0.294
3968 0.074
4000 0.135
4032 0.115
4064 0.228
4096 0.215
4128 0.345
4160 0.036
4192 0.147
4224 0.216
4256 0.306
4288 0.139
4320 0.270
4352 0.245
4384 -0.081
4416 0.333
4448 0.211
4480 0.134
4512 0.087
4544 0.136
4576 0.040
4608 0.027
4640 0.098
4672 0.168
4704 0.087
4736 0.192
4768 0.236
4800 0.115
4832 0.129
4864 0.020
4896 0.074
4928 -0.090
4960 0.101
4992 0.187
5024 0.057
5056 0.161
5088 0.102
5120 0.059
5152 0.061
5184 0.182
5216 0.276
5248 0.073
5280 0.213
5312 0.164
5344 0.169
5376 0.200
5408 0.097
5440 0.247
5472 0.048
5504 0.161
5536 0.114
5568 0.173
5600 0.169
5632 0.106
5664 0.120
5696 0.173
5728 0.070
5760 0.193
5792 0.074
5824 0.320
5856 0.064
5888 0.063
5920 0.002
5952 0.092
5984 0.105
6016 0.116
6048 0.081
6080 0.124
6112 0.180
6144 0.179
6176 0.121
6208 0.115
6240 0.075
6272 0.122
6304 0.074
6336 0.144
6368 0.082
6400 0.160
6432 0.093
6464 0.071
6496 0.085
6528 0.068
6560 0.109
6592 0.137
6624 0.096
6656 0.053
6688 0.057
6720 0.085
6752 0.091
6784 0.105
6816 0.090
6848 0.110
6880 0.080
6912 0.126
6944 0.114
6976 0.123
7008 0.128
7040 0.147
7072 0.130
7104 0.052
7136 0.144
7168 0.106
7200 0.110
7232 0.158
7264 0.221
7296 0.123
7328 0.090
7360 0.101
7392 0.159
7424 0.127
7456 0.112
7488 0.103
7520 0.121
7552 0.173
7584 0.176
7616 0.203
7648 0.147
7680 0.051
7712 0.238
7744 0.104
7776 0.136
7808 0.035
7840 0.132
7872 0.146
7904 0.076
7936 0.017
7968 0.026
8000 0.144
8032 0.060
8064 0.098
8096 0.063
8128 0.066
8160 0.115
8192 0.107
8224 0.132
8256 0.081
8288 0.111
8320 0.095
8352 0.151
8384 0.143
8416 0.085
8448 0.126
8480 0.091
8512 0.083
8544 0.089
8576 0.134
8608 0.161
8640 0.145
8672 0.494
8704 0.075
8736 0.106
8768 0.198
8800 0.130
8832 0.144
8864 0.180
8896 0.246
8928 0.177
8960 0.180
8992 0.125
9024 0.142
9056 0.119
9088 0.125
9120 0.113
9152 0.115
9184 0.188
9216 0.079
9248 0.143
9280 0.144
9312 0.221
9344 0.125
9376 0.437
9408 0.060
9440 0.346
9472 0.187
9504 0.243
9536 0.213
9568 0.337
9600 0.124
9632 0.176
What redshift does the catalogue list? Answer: 1.325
